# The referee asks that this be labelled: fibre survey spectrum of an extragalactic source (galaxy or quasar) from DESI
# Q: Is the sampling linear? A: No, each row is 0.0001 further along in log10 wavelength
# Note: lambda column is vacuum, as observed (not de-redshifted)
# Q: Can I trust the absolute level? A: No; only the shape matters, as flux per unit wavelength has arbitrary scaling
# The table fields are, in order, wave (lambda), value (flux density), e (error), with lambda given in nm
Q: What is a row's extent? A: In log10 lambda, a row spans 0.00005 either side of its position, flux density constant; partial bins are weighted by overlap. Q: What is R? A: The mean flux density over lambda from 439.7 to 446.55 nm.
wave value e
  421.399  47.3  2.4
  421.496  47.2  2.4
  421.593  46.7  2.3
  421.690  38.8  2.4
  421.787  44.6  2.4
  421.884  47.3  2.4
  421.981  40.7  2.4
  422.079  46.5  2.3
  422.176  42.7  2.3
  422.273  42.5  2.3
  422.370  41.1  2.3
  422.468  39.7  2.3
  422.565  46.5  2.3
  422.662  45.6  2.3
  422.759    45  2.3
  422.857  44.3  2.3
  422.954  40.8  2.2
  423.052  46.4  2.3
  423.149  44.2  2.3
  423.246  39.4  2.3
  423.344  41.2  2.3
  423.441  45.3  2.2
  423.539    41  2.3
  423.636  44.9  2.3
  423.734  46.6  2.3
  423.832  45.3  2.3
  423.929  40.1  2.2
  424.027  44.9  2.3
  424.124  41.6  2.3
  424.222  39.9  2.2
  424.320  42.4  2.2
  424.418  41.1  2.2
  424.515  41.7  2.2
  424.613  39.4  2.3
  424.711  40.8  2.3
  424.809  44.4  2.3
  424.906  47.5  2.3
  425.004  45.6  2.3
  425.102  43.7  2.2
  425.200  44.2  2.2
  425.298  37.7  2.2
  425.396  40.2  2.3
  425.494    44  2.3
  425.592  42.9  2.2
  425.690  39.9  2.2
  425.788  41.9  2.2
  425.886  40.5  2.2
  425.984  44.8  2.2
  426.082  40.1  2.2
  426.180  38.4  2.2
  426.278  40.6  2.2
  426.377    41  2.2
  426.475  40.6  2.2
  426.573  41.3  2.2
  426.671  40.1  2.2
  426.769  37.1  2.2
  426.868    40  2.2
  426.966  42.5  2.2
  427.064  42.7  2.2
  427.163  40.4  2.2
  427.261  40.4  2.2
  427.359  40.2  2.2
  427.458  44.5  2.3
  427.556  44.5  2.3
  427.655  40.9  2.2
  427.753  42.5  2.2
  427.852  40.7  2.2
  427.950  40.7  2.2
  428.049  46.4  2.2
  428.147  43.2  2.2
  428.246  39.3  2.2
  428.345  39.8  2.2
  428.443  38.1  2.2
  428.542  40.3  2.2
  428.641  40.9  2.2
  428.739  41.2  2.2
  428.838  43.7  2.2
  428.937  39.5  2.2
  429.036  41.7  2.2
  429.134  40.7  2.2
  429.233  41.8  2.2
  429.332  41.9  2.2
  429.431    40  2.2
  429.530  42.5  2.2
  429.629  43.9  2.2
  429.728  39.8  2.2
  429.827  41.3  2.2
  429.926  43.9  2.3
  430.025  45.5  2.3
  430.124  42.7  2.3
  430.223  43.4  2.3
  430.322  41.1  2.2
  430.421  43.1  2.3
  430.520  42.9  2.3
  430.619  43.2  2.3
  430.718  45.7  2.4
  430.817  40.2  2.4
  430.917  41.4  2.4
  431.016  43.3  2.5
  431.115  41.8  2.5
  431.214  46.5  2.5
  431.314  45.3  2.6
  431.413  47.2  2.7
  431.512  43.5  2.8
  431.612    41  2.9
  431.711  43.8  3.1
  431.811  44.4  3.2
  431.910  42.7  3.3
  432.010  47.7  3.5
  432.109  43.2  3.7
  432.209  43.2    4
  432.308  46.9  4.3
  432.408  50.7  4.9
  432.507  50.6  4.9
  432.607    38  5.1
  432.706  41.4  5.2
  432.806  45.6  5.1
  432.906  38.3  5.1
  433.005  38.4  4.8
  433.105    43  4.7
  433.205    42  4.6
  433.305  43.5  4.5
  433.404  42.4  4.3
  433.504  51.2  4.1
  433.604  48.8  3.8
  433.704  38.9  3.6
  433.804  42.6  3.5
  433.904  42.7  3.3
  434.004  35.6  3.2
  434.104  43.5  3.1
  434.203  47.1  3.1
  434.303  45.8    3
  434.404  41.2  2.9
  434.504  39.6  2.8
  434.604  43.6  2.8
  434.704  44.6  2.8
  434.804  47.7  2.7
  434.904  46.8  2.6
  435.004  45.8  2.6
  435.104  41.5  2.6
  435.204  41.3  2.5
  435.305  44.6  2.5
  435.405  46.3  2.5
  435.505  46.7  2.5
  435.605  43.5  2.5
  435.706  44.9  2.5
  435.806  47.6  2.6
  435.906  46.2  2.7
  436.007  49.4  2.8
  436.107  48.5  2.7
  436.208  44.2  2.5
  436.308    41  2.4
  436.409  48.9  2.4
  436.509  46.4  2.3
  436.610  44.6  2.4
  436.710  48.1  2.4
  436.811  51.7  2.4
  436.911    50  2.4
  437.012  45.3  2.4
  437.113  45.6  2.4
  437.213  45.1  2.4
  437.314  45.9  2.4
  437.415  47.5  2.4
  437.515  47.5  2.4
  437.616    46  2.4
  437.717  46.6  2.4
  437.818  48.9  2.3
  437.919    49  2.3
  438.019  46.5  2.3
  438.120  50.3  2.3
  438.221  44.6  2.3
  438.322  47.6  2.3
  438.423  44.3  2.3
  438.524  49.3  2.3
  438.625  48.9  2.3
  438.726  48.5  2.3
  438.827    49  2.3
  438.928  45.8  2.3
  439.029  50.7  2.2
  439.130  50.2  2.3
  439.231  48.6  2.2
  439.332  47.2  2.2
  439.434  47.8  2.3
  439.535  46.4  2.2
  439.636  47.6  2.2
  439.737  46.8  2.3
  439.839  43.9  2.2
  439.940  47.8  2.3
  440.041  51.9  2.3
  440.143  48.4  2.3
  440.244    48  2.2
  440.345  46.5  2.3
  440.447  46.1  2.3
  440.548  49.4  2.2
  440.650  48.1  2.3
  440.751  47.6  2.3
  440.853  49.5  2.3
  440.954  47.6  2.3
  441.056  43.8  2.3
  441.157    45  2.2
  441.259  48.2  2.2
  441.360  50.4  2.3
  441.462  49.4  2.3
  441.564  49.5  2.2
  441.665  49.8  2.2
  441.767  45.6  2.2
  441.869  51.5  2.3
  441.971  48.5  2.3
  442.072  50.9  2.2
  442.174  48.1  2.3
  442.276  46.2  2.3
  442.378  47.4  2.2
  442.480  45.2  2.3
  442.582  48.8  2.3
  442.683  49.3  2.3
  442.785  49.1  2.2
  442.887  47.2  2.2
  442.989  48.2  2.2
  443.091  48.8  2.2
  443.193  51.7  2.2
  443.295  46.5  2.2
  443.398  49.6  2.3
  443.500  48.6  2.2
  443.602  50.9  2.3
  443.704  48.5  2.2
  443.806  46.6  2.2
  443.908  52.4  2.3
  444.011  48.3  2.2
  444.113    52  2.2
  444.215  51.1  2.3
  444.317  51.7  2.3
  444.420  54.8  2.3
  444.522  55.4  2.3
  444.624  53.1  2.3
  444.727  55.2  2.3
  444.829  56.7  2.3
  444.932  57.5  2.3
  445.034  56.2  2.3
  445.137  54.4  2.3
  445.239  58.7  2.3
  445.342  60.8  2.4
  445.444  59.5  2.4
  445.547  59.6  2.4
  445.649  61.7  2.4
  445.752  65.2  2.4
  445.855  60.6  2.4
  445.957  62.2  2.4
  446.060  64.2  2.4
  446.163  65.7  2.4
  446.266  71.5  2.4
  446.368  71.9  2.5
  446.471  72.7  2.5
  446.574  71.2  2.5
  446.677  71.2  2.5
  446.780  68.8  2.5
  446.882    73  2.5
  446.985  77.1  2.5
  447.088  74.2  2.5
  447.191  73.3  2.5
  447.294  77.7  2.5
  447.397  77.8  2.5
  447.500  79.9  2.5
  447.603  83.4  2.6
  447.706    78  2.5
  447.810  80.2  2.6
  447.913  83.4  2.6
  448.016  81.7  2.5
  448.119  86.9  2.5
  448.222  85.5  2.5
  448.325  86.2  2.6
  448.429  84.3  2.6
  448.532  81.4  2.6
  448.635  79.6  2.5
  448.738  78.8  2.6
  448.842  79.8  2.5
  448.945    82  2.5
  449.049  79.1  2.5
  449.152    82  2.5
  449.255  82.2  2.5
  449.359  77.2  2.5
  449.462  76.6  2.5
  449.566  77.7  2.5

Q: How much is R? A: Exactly 52.5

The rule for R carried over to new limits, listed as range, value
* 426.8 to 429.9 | 41.5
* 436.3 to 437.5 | 46.9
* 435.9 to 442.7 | 47.6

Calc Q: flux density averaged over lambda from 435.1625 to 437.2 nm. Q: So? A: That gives 46.2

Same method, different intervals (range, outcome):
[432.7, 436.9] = 44.5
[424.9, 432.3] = 42.2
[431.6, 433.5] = 43.8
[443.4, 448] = 63.6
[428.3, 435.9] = 43.3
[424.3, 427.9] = 41.6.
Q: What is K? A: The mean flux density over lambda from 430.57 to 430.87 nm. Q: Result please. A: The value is 43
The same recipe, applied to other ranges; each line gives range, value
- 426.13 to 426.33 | 39.4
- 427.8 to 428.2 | 42.7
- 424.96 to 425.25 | 44.4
